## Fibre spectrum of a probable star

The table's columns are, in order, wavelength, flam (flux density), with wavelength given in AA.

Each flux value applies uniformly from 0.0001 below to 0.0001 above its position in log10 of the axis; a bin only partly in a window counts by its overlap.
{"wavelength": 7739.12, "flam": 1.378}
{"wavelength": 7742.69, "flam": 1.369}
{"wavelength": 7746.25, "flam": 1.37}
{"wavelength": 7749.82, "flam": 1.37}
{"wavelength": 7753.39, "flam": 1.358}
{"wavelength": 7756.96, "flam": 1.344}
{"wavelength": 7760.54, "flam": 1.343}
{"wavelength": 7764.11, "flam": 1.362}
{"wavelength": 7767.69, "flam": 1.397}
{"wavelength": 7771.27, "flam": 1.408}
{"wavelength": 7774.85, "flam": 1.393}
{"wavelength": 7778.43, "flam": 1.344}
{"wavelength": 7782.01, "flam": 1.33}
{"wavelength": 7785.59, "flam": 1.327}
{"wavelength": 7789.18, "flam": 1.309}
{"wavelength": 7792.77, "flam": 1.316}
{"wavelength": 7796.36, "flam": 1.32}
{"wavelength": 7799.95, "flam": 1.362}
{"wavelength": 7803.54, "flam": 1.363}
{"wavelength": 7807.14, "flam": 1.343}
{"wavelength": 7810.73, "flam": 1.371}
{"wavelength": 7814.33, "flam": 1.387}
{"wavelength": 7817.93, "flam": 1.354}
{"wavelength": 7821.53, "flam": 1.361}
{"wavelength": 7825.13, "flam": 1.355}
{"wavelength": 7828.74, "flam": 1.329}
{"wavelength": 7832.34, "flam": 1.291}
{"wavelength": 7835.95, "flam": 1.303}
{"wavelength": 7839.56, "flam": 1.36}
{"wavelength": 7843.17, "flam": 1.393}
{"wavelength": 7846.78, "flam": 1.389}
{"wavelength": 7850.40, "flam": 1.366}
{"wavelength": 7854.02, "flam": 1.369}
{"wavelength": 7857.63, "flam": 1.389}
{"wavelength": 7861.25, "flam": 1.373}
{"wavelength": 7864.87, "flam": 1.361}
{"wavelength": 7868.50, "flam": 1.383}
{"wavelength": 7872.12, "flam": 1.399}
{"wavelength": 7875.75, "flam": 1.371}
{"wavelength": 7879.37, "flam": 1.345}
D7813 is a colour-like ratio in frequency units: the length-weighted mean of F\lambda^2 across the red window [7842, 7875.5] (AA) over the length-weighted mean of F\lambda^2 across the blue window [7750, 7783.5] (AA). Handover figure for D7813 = 1.03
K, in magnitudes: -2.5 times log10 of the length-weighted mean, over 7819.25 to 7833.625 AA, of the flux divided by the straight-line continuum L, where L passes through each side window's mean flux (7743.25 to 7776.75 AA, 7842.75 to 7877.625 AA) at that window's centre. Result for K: 0.03 mag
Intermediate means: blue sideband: 1.37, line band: 1.34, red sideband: 1.38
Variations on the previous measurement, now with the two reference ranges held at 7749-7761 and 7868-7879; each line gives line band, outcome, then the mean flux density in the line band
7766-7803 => 0.01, 1.35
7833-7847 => 0.02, 1.35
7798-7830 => 0.01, 1.36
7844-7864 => 0.00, 1.38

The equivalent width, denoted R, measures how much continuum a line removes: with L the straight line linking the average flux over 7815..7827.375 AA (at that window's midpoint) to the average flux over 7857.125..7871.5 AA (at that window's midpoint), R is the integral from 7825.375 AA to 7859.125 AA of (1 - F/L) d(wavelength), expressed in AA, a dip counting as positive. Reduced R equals 0.3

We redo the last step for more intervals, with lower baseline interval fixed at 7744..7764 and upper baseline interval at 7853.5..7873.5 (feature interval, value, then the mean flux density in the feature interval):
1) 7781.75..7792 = 0.3 AA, 1.32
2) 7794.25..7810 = 0.2 AA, 1.35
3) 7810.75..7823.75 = 0.0 AA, 1.37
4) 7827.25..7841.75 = 0.5 AA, 1.32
